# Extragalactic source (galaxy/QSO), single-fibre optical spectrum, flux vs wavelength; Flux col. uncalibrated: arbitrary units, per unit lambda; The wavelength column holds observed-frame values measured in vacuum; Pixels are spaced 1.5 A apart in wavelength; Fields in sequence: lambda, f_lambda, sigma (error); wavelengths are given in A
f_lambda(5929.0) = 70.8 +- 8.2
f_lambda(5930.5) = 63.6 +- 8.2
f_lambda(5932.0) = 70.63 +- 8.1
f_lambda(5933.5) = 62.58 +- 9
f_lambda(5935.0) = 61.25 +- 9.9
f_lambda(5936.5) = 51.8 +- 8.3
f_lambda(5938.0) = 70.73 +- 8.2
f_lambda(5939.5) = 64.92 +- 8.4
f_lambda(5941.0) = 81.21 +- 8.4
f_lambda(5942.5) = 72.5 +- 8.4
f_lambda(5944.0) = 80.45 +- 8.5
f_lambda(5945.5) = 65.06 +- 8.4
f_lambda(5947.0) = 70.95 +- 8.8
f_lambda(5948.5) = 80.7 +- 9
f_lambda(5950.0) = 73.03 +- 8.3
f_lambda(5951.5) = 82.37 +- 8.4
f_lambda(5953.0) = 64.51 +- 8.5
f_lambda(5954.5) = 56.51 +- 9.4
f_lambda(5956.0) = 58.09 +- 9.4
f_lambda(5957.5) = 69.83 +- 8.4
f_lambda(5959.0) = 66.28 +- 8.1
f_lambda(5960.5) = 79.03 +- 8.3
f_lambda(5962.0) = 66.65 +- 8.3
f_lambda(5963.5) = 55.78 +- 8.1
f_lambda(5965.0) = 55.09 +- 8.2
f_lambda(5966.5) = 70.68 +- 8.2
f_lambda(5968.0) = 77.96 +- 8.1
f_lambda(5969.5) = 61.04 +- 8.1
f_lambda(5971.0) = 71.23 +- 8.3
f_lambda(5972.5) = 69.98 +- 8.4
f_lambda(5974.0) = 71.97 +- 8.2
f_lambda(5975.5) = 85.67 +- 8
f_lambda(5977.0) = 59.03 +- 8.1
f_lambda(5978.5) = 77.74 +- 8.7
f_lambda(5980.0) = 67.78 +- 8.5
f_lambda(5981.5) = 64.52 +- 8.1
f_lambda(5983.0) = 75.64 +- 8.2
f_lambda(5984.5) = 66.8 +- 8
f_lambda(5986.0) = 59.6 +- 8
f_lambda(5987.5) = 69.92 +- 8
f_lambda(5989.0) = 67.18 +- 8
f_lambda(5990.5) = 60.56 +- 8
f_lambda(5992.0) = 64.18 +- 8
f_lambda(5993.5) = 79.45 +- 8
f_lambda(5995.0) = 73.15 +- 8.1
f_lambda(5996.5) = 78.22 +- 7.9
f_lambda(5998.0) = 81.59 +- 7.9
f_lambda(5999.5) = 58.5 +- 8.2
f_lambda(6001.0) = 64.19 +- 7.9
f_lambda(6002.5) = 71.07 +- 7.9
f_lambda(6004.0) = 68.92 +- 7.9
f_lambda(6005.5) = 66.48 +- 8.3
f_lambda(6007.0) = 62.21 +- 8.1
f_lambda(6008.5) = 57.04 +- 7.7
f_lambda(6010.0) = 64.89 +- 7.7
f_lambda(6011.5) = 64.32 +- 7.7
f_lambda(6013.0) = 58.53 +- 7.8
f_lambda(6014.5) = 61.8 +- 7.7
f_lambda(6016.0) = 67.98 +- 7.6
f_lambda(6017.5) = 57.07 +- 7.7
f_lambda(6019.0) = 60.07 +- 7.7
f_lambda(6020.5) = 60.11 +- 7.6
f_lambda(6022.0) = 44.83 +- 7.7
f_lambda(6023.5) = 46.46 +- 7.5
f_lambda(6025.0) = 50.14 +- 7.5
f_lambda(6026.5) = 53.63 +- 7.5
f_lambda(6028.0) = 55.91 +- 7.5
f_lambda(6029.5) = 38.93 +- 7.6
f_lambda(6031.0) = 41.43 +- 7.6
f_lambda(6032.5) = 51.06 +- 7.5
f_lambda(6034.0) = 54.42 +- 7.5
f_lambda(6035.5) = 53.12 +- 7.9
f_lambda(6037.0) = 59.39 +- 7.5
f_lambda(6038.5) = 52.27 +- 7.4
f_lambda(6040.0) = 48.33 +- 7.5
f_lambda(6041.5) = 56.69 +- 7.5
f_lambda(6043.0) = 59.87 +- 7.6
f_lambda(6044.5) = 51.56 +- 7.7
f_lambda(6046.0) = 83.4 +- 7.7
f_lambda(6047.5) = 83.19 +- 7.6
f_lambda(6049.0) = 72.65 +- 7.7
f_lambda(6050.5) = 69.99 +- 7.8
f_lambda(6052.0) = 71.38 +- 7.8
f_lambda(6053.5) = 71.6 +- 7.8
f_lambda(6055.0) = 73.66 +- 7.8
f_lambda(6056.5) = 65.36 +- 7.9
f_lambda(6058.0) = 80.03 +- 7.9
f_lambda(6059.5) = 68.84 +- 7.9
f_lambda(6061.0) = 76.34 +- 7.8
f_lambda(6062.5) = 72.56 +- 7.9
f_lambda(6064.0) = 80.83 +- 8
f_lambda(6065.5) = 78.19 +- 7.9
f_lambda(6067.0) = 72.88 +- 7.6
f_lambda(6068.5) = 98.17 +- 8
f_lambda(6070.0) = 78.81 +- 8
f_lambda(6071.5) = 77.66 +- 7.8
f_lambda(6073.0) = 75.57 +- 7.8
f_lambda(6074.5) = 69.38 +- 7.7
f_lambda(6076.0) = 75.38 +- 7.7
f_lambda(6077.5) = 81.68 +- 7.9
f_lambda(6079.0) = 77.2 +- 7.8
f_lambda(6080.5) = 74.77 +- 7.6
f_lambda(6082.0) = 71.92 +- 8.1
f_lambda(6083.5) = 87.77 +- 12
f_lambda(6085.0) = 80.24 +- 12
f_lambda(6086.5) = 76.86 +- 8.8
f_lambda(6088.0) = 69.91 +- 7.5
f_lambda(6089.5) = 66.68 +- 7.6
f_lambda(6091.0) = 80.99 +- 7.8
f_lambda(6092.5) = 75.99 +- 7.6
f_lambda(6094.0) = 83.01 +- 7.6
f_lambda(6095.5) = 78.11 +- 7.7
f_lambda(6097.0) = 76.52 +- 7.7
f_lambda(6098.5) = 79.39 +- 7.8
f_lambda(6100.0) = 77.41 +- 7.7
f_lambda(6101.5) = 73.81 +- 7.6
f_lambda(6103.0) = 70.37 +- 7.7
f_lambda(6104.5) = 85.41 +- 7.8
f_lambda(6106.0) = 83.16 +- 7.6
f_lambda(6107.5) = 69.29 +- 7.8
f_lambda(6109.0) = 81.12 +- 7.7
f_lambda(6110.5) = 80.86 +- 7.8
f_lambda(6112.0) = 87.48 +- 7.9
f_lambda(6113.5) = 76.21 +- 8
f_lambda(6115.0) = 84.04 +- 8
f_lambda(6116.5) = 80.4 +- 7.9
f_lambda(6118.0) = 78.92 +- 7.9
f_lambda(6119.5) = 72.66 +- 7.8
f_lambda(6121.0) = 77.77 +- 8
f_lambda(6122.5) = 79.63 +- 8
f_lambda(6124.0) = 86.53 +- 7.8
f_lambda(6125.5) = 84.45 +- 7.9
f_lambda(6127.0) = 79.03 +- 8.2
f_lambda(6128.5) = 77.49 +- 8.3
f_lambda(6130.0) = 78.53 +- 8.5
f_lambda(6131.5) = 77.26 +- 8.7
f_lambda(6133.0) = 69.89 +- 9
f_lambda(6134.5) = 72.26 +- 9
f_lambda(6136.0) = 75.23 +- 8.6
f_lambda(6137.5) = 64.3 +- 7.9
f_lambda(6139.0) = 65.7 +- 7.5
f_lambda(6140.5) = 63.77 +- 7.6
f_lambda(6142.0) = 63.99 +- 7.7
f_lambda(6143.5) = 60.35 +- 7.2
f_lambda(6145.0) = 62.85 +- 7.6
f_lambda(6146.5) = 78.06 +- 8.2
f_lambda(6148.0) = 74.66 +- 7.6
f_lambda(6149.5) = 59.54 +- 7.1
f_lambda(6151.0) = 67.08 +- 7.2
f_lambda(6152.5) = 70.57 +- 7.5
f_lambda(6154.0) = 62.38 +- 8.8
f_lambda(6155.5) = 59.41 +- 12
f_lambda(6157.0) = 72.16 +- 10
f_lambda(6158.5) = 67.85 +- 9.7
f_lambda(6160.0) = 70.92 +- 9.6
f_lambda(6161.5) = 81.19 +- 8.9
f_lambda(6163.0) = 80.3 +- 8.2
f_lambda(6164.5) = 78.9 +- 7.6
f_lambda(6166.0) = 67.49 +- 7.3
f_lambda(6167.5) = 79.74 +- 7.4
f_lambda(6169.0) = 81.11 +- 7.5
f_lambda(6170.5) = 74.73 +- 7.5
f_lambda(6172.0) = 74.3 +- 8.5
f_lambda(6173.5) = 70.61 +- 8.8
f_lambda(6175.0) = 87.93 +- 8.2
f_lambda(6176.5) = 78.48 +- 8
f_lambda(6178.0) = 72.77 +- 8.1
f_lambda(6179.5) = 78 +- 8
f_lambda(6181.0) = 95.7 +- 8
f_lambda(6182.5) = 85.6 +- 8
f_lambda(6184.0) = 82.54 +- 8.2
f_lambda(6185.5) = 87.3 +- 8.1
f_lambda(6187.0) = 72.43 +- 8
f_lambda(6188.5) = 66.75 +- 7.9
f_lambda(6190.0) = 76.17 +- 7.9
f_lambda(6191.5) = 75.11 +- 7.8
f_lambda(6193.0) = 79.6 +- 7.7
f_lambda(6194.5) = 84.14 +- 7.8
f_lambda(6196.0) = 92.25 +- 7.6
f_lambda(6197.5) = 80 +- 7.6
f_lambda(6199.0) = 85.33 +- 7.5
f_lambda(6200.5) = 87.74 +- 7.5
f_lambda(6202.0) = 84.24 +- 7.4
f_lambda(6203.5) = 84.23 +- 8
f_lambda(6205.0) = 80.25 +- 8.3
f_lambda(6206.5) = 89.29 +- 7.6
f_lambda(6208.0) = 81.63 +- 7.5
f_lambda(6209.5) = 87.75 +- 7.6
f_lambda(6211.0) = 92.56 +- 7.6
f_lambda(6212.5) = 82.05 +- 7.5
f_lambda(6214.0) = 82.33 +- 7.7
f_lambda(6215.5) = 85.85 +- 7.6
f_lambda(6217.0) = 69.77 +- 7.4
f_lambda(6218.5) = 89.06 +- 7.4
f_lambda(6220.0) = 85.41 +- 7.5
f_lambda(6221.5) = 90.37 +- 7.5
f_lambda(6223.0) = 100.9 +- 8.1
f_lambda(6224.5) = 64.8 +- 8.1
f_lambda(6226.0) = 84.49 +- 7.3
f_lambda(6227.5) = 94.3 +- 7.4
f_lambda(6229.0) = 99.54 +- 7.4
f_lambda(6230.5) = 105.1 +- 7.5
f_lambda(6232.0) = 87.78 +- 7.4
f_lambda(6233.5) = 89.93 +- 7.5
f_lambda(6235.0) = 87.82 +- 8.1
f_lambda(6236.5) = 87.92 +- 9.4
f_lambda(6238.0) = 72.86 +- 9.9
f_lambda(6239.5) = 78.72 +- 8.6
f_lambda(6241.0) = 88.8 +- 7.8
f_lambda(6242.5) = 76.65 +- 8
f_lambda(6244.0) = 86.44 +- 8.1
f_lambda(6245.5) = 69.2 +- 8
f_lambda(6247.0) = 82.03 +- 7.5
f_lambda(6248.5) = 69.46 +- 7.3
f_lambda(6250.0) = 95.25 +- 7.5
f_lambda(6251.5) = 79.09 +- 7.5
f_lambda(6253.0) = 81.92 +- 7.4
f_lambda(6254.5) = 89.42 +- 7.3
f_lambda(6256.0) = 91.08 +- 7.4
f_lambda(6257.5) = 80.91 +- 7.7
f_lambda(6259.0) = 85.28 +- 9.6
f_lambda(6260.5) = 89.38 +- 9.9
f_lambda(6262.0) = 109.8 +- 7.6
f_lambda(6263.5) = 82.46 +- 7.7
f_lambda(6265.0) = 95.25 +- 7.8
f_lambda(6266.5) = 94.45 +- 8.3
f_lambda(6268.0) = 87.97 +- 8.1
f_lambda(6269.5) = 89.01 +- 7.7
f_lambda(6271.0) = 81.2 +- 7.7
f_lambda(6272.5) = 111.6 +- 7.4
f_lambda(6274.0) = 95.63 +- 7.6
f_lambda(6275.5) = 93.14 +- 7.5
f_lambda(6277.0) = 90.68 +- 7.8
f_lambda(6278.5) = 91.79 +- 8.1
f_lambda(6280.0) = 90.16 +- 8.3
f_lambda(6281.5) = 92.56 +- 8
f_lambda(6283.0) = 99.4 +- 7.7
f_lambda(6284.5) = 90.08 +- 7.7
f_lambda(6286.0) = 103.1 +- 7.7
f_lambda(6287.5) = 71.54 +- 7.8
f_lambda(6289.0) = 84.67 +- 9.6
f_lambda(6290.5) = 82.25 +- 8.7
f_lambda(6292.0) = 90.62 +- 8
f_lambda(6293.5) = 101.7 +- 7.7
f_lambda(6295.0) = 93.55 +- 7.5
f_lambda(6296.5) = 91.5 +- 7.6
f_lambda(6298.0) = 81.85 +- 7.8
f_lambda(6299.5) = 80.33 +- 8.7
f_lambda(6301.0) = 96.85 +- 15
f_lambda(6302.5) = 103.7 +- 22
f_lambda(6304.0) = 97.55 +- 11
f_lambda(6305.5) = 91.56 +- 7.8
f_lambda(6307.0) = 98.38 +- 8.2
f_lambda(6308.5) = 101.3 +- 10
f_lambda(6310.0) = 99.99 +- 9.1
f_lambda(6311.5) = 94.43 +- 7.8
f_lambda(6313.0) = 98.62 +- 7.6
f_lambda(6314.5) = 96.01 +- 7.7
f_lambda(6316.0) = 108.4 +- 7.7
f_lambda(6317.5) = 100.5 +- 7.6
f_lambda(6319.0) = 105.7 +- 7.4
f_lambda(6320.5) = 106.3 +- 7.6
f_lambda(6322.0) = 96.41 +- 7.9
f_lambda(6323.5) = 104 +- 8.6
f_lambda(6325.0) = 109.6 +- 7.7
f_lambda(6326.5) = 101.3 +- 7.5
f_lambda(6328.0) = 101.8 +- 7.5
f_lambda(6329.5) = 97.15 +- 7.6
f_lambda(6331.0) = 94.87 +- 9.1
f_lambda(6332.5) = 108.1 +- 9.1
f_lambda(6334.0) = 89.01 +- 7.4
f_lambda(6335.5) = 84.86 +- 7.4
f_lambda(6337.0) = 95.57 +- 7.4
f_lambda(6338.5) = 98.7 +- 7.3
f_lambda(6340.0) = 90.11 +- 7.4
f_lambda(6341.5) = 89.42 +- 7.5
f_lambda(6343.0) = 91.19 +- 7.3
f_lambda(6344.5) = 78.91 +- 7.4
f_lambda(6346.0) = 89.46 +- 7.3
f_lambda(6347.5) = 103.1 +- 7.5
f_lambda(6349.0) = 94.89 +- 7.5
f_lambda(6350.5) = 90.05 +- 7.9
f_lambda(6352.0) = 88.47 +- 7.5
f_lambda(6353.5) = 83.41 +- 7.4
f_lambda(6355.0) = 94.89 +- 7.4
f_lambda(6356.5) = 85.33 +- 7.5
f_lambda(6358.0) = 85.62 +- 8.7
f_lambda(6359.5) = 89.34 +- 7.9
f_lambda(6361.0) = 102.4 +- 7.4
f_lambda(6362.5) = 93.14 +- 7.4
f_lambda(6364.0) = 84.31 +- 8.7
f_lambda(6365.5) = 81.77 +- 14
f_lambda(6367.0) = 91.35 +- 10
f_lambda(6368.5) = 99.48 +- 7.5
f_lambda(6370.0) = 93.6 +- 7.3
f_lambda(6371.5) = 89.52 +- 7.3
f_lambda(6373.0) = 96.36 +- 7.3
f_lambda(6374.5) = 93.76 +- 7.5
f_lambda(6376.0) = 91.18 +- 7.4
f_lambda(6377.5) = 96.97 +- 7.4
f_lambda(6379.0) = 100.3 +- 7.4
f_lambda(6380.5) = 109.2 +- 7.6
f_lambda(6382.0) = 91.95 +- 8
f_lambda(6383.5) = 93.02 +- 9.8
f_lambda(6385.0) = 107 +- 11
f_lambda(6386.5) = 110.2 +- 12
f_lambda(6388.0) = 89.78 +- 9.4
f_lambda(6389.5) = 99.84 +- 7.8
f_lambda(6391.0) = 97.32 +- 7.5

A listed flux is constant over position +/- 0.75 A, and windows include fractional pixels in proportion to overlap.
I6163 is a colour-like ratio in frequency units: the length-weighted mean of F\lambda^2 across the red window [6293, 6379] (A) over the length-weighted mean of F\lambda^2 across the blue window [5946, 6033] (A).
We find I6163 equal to 1.6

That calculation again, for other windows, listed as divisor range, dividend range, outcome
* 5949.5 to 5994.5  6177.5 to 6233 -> 1.34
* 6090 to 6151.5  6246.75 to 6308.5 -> 1.26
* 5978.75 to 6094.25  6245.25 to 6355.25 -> 1.50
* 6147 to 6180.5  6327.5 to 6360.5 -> 1.33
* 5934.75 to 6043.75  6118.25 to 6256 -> 1.32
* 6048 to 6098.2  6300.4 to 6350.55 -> 1.39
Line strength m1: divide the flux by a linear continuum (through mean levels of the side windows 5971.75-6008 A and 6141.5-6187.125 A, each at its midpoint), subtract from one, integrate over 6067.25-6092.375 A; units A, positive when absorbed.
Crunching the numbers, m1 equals -2.0 A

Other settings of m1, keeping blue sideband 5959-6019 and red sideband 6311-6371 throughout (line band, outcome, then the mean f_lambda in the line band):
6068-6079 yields -0.7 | 78.9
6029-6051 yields 4.0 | 58.5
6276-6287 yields -0.4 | 93.4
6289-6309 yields -0.3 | 92.7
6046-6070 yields -1.1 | 76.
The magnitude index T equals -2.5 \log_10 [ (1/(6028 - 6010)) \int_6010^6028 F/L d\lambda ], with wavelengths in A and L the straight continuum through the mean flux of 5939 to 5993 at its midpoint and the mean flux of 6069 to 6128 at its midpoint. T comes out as 0.26 mag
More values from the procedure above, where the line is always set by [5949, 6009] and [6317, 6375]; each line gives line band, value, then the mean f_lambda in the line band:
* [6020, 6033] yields 0.41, 48.9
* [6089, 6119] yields -0.02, 78.5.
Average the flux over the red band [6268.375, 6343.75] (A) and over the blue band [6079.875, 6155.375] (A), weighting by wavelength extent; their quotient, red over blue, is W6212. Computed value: 1.27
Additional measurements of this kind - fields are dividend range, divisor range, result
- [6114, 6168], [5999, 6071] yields 1.14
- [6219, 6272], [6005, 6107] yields 1.27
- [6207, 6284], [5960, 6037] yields 1.38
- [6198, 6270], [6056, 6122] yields 1.11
